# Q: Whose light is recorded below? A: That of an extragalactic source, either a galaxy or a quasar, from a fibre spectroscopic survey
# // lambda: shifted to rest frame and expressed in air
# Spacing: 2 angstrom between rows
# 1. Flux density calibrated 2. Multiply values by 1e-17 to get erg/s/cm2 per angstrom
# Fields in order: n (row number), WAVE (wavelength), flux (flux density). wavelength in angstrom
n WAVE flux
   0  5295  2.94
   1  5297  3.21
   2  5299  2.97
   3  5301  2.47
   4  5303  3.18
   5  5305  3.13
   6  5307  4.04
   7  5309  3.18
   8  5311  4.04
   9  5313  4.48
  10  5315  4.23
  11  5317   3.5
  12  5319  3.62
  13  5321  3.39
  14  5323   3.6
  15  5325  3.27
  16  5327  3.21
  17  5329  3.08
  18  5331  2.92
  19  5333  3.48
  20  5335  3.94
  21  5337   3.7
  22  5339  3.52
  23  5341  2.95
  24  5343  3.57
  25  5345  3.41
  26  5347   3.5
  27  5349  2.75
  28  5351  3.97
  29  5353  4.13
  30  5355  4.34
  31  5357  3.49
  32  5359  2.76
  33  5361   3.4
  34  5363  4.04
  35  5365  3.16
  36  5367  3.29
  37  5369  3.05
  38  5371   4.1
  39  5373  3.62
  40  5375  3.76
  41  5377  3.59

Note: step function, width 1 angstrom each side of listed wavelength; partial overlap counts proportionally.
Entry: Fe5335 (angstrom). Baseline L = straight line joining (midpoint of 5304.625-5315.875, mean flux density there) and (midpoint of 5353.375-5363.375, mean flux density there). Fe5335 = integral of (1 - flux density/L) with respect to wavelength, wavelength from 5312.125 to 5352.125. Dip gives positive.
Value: 2.8 angstrom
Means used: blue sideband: 3.89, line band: 3.5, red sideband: 3.61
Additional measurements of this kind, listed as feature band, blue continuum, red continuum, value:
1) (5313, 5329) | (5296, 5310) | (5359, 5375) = -1.6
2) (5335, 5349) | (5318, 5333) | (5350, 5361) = 0.4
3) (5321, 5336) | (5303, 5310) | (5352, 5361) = 0.7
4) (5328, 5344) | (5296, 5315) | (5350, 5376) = 0.7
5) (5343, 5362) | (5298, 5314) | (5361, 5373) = -0.1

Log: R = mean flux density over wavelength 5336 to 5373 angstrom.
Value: 3.51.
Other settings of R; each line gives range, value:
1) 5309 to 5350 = 3.5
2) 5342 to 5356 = 3.67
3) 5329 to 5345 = 3.42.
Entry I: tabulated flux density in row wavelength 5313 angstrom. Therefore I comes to 4.48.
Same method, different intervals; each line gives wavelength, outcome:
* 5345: 3.41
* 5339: 3.52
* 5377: 3.59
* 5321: 3.39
